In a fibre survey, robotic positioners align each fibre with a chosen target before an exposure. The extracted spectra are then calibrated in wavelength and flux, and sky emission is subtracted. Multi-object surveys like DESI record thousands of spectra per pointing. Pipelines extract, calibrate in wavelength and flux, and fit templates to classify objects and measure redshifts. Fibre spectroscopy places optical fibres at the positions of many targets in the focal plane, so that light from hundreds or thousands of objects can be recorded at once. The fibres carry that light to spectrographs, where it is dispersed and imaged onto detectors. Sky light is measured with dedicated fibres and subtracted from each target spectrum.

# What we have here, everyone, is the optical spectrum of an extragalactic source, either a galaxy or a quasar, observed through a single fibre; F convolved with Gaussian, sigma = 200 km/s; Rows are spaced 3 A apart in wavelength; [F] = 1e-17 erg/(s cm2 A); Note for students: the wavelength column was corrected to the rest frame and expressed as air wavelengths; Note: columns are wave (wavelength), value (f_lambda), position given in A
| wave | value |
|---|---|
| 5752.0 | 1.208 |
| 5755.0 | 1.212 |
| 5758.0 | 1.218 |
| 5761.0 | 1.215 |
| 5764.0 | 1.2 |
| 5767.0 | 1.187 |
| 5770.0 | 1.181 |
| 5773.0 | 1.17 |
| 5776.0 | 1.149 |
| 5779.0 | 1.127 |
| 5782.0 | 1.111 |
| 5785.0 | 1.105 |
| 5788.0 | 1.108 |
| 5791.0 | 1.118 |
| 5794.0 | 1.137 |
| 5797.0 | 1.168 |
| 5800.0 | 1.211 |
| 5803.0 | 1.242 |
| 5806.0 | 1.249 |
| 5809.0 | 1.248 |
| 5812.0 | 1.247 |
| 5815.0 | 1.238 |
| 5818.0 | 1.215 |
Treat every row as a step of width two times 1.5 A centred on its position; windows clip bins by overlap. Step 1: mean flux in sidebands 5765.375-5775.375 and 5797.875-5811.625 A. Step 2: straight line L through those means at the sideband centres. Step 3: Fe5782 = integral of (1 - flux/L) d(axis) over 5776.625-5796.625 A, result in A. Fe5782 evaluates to 1.4 A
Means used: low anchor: 1.18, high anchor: 1.24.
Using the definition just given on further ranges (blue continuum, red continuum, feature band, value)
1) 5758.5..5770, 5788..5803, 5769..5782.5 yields 0.4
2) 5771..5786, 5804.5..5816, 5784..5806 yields 0.6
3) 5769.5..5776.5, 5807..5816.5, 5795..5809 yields 0.1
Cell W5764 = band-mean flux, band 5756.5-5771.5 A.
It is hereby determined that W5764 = 1.2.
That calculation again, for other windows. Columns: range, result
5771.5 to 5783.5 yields 1.14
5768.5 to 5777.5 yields 1.17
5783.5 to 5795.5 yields 1.12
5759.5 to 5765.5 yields 1.21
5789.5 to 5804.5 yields 1.18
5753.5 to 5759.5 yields 1.22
